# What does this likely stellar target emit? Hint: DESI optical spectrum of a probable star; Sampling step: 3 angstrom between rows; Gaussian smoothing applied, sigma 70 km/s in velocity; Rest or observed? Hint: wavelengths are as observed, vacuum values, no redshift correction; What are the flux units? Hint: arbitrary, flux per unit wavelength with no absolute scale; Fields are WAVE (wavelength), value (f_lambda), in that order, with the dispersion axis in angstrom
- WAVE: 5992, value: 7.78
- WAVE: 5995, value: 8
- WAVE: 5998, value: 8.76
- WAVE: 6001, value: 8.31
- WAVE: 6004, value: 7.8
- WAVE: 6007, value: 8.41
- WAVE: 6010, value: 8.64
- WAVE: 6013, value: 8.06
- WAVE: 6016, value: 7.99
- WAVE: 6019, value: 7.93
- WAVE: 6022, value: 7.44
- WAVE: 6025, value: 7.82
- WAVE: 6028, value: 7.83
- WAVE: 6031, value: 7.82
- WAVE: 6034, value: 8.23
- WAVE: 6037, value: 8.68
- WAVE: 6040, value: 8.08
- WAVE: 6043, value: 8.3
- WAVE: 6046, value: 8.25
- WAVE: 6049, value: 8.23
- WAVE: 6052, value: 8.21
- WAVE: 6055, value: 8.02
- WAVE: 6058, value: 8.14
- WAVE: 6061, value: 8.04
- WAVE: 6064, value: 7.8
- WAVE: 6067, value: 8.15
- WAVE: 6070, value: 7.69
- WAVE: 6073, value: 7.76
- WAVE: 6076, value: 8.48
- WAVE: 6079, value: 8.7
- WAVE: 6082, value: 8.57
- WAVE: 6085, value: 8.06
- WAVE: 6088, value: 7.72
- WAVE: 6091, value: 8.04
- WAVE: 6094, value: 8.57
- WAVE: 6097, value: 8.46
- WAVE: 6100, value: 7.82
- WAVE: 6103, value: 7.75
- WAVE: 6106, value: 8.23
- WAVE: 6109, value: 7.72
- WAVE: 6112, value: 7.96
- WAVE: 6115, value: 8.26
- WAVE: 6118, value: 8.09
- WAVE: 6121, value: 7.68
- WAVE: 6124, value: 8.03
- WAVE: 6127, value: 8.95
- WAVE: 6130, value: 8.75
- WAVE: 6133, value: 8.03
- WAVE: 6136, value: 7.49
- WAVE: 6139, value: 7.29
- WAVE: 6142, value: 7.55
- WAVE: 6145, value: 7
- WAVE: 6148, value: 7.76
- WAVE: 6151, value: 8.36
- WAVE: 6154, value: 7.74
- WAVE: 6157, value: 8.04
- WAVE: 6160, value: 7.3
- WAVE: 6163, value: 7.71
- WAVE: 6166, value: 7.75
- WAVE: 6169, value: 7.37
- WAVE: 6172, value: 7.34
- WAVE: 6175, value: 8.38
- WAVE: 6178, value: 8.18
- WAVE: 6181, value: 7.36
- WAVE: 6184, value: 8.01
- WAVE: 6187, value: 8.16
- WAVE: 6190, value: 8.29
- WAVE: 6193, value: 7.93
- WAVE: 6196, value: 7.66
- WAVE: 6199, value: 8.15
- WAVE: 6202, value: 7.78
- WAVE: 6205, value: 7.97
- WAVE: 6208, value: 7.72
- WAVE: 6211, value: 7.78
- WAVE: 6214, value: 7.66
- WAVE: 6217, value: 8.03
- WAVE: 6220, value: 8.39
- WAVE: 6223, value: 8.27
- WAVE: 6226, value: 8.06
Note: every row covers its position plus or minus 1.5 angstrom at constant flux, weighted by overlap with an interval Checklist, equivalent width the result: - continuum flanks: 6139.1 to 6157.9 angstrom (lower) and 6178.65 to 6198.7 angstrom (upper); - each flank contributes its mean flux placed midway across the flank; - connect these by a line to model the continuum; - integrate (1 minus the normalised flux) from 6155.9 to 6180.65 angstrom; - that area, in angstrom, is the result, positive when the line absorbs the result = 0.2 angstrom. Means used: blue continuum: 7.7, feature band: 7.74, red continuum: 7.93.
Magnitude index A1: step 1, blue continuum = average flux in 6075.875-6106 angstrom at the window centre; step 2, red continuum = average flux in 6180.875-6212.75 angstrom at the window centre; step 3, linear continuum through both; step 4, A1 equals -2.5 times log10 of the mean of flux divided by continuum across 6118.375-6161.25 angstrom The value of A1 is 0.03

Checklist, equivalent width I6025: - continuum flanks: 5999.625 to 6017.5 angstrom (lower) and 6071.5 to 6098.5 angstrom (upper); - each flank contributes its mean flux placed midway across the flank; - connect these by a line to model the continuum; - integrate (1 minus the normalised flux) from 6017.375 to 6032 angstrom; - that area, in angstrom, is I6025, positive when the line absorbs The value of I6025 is 0.8 angstrom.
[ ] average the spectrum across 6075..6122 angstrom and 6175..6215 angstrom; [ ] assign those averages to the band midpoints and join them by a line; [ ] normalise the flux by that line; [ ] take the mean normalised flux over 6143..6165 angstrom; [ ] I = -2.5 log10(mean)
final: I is 0.04 mag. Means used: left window 8.13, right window 7.92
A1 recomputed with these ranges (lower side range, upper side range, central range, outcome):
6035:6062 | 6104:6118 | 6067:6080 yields 0.00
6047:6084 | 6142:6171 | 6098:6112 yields 0.00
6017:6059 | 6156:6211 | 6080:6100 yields -0.03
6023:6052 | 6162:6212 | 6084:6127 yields -0.01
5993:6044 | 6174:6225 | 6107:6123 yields 0.01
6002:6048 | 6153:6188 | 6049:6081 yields -0.01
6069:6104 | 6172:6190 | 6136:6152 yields 0.07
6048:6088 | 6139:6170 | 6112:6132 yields -0.06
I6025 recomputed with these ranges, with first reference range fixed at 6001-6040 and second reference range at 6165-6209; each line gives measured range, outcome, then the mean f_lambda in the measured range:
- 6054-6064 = -0.01 angstrom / 8.03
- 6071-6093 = -0.53 angstrom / 8.19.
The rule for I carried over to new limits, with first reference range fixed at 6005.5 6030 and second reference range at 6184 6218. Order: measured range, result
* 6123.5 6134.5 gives -0.069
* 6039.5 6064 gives -0.020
